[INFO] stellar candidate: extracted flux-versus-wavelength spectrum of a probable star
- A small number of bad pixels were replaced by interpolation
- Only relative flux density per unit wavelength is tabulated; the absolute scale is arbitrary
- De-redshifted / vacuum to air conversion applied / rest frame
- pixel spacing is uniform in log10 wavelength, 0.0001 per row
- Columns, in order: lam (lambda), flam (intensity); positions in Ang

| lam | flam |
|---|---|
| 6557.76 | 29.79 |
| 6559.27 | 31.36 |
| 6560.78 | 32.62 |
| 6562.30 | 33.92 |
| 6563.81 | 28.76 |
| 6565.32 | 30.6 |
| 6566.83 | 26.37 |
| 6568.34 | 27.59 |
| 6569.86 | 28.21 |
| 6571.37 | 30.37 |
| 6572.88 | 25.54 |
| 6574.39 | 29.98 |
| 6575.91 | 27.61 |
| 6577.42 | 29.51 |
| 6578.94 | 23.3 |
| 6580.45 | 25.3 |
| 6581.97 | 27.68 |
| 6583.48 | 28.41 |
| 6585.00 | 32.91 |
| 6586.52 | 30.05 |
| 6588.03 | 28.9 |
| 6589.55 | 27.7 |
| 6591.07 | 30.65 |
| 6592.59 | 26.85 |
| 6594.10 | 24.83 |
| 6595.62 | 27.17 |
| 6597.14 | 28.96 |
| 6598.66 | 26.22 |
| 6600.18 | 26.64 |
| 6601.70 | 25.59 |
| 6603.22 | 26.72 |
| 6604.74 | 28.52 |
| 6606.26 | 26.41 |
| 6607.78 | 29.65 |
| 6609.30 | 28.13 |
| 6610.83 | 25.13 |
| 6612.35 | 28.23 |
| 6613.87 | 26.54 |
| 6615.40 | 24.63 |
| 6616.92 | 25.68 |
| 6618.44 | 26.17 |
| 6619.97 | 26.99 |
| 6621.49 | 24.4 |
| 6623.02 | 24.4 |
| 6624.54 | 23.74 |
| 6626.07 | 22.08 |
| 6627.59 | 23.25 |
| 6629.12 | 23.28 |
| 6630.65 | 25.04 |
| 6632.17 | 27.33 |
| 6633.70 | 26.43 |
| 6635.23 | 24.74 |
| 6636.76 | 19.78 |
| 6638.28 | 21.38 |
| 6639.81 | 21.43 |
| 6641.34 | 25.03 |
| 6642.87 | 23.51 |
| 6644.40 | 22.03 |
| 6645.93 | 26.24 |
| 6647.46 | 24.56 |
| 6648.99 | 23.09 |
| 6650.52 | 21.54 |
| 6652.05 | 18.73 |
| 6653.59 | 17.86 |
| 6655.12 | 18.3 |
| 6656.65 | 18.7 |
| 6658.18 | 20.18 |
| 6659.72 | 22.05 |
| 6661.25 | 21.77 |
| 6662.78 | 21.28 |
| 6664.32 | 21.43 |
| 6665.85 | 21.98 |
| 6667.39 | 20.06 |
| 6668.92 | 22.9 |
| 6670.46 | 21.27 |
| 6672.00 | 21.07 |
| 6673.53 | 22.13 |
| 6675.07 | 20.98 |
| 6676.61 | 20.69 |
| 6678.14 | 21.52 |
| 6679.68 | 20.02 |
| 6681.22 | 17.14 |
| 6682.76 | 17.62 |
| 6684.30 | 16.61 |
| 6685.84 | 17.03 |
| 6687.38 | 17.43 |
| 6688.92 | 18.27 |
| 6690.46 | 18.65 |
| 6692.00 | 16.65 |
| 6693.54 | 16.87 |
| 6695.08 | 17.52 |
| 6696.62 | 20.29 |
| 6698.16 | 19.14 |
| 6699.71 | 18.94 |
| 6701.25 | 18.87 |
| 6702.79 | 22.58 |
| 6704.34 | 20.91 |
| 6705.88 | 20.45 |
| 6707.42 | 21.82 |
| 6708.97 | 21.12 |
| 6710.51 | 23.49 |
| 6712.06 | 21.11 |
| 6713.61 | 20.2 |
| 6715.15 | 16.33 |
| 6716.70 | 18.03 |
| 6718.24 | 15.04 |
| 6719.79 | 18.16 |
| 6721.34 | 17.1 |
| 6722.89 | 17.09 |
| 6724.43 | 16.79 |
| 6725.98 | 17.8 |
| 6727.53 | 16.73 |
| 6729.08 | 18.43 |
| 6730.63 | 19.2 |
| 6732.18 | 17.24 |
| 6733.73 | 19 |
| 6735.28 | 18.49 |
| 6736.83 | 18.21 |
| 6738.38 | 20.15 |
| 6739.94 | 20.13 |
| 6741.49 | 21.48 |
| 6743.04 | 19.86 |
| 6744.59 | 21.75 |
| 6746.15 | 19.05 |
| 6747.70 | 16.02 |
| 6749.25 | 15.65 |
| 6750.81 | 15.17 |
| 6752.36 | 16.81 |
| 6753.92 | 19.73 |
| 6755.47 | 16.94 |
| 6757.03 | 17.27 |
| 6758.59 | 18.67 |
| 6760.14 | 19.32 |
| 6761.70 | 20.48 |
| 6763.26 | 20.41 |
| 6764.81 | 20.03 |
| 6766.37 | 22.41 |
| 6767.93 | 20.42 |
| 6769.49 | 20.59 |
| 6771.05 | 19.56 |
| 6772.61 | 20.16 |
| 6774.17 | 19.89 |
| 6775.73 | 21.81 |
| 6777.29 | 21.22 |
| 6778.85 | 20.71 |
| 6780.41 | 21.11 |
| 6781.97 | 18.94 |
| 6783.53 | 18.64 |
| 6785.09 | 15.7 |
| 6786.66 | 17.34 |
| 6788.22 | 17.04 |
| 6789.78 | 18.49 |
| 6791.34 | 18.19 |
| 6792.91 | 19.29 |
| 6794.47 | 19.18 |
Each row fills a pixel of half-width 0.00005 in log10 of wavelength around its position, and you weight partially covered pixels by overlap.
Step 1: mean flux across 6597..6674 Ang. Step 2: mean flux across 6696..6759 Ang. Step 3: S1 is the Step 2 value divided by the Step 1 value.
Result 0.8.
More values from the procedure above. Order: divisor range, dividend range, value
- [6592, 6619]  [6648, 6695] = 0.74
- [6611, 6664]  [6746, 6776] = 0.82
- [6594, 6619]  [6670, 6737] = 0.71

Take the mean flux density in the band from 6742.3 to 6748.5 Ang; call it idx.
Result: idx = 19.2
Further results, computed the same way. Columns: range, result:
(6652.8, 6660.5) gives 19.4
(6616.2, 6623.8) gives 25.5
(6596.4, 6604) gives 26.8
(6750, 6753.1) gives 16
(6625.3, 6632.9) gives 24.2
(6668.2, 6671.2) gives 22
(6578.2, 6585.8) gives 27.5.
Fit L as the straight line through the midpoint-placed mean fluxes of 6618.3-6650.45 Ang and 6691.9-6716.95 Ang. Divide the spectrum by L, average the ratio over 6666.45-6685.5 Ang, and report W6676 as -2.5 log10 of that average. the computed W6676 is 0.07 mag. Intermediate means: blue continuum 23.9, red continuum 19.8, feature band 20.1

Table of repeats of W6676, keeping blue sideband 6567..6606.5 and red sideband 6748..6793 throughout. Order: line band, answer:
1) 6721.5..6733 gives 0.19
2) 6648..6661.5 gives 0.21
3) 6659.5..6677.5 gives 0.12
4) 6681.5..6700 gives 0.26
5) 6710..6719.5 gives 0.15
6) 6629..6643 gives 0.07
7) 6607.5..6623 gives 0.00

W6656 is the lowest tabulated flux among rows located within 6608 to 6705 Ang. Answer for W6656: 16.61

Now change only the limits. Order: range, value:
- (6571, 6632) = 22.08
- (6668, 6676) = 20.98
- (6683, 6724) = 15.04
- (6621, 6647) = 19.78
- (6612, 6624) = 24.4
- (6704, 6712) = 20.45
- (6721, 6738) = 16.73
